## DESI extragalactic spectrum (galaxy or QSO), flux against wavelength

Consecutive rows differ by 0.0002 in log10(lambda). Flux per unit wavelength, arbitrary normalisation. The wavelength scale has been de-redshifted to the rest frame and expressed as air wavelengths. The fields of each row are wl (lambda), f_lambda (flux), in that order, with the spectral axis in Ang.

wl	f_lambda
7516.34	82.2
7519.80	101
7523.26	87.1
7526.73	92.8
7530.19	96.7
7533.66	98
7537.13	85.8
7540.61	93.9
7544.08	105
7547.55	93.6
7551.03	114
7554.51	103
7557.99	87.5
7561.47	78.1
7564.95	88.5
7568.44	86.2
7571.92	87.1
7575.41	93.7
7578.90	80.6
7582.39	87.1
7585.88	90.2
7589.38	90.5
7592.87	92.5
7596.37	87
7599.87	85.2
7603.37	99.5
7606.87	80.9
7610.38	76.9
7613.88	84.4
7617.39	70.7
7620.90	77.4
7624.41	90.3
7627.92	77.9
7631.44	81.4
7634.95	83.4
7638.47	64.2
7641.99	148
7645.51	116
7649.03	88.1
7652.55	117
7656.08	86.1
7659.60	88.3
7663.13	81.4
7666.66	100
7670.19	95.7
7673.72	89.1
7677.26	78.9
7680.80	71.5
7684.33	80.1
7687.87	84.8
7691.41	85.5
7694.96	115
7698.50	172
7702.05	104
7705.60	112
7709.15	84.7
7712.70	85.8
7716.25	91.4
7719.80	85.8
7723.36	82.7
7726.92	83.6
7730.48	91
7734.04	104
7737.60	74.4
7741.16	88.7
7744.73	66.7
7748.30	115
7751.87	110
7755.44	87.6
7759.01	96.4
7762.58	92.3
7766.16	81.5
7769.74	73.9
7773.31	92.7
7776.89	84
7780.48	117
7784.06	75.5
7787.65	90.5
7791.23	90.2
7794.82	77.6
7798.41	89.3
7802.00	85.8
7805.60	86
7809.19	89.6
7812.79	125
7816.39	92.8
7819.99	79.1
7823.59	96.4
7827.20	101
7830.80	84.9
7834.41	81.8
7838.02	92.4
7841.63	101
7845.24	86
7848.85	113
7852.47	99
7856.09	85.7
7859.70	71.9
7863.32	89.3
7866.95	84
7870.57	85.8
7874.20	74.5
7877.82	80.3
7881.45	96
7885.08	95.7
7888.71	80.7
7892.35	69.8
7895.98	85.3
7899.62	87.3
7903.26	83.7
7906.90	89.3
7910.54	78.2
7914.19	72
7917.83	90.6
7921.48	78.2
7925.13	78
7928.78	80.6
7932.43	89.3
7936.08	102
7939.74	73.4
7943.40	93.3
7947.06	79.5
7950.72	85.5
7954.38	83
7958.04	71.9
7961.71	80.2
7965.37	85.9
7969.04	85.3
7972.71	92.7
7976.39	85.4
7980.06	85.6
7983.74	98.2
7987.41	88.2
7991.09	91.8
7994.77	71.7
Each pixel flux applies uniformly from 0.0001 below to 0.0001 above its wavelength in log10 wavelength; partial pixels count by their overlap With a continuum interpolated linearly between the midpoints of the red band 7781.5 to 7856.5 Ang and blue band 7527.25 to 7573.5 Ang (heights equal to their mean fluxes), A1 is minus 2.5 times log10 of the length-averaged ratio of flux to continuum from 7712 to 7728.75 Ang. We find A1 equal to 0.08 mag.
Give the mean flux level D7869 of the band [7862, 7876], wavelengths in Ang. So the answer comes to 83.1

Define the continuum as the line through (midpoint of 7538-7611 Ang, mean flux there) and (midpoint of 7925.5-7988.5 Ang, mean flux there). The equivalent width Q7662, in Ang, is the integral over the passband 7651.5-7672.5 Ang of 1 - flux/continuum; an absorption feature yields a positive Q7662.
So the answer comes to -1.0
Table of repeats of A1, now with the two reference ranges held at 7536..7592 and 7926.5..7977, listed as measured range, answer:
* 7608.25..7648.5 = 0.03 mag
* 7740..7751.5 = -0.05 mag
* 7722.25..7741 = 0.01 mag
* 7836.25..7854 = -0.14 mag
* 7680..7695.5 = 0.04 mag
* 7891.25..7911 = 0.03 mag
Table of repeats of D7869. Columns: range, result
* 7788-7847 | 91.2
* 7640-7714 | 99.2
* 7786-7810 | 86.9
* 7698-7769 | 93.8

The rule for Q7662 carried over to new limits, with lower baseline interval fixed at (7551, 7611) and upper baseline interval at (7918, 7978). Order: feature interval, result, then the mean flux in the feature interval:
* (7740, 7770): -1.5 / 91.1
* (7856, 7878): 1.0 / 81.5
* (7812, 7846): -3.0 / 93.4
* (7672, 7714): -4.6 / 97.1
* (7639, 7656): -4.3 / 110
